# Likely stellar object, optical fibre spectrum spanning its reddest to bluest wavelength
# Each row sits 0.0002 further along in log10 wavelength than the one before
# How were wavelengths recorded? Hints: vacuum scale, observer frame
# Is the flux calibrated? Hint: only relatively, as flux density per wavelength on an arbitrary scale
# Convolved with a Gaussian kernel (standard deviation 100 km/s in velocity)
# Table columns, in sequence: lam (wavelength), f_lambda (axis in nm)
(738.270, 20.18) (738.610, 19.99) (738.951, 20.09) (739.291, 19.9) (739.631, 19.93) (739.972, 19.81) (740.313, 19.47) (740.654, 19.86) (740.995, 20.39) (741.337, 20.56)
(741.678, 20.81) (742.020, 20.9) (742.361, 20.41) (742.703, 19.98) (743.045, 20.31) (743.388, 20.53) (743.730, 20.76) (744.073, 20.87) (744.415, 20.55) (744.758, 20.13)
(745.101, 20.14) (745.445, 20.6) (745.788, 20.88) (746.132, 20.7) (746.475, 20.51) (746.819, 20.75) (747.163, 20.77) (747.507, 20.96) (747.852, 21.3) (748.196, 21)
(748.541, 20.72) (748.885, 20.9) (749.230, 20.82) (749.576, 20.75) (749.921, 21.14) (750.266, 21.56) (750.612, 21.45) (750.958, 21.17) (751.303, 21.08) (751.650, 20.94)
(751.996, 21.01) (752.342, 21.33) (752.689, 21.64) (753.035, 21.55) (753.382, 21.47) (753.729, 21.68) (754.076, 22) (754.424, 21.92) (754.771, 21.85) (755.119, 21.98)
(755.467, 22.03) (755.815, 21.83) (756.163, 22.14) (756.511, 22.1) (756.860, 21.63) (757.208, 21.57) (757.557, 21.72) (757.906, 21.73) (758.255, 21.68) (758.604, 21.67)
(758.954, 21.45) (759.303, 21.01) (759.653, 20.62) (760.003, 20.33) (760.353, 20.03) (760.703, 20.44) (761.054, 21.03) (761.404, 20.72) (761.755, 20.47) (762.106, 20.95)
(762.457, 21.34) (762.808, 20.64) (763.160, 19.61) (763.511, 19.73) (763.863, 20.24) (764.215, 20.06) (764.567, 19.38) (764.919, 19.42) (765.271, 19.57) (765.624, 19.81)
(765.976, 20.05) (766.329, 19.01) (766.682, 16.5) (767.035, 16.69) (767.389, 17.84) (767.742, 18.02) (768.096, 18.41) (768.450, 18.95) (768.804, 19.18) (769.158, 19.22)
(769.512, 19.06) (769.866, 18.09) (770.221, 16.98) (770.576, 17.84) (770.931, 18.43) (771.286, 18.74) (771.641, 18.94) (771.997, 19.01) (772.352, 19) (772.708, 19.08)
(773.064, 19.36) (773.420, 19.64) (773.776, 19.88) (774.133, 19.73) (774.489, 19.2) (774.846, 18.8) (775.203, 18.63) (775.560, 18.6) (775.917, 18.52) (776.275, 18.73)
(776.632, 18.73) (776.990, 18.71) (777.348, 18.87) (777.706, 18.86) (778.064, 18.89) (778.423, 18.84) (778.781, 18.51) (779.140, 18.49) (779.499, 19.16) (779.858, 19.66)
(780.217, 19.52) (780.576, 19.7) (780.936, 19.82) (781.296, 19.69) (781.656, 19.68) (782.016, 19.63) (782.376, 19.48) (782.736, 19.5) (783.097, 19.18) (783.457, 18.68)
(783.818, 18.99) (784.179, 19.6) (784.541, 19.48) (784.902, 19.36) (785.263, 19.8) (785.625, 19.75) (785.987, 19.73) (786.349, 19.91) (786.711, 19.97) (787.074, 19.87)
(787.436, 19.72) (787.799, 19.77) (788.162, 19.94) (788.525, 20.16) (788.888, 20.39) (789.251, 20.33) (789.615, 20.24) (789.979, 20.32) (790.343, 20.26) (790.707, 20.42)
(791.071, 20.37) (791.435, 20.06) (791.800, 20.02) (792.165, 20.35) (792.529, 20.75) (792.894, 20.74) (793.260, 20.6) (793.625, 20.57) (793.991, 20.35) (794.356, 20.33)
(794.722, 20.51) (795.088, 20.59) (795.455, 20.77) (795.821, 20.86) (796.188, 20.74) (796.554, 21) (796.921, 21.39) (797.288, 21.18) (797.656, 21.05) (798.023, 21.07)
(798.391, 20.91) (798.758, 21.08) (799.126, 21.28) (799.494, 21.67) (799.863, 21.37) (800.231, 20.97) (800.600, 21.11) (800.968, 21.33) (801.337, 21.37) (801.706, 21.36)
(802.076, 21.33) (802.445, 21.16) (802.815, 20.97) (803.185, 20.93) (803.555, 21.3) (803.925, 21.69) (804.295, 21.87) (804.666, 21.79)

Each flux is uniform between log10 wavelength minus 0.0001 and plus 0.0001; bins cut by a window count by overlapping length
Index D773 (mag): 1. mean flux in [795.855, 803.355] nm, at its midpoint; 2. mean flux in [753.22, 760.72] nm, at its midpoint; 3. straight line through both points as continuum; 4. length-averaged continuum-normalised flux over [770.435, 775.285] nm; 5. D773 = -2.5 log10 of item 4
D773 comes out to 0.13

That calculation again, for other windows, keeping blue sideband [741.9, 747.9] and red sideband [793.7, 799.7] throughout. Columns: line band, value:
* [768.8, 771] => 0.134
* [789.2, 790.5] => 0.032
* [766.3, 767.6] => 0.193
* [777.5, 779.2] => 0.114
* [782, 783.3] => 0.076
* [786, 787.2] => 0.052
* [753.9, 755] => -0.064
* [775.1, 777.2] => 0.118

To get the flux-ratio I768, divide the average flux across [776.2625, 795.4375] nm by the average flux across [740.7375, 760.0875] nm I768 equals 0.9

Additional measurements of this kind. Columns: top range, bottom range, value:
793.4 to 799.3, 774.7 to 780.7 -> 1.10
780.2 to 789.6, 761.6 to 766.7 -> 0.99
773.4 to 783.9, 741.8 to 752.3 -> 0.92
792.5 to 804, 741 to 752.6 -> 1.01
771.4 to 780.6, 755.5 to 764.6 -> 0.91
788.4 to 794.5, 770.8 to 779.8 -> 1.08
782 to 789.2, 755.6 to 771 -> 0.99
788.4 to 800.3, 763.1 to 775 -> 1.09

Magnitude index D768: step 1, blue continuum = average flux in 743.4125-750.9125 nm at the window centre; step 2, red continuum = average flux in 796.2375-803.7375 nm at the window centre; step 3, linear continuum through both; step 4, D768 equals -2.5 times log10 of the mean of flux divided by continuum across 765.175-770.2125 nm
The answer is 0.134 mag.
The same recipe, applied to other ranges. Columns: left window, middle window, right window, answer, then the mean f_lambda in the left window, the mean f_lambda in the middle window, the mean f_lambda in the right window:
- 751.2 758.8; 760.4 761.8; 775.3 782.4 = 0.02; 21.7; 20.6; 19.1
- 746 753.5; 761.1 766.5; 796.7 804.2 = 0.05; 21.1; 20.1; 21.2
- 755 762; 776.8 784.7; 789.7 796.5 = 0.08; 21.3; 19.2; 20.5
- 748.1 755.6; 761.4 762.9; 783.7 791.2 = 0.01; 21.4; 20.8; 19.9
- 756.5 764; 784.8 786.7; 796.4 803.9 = 0.07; 20.9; 19.8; 21.2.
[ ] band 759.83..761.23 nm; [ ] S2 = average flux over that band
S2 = 20.5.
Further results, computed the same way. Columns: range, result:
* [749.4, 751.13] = 21.2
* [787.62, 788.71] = 20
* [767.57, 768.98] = 18.6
